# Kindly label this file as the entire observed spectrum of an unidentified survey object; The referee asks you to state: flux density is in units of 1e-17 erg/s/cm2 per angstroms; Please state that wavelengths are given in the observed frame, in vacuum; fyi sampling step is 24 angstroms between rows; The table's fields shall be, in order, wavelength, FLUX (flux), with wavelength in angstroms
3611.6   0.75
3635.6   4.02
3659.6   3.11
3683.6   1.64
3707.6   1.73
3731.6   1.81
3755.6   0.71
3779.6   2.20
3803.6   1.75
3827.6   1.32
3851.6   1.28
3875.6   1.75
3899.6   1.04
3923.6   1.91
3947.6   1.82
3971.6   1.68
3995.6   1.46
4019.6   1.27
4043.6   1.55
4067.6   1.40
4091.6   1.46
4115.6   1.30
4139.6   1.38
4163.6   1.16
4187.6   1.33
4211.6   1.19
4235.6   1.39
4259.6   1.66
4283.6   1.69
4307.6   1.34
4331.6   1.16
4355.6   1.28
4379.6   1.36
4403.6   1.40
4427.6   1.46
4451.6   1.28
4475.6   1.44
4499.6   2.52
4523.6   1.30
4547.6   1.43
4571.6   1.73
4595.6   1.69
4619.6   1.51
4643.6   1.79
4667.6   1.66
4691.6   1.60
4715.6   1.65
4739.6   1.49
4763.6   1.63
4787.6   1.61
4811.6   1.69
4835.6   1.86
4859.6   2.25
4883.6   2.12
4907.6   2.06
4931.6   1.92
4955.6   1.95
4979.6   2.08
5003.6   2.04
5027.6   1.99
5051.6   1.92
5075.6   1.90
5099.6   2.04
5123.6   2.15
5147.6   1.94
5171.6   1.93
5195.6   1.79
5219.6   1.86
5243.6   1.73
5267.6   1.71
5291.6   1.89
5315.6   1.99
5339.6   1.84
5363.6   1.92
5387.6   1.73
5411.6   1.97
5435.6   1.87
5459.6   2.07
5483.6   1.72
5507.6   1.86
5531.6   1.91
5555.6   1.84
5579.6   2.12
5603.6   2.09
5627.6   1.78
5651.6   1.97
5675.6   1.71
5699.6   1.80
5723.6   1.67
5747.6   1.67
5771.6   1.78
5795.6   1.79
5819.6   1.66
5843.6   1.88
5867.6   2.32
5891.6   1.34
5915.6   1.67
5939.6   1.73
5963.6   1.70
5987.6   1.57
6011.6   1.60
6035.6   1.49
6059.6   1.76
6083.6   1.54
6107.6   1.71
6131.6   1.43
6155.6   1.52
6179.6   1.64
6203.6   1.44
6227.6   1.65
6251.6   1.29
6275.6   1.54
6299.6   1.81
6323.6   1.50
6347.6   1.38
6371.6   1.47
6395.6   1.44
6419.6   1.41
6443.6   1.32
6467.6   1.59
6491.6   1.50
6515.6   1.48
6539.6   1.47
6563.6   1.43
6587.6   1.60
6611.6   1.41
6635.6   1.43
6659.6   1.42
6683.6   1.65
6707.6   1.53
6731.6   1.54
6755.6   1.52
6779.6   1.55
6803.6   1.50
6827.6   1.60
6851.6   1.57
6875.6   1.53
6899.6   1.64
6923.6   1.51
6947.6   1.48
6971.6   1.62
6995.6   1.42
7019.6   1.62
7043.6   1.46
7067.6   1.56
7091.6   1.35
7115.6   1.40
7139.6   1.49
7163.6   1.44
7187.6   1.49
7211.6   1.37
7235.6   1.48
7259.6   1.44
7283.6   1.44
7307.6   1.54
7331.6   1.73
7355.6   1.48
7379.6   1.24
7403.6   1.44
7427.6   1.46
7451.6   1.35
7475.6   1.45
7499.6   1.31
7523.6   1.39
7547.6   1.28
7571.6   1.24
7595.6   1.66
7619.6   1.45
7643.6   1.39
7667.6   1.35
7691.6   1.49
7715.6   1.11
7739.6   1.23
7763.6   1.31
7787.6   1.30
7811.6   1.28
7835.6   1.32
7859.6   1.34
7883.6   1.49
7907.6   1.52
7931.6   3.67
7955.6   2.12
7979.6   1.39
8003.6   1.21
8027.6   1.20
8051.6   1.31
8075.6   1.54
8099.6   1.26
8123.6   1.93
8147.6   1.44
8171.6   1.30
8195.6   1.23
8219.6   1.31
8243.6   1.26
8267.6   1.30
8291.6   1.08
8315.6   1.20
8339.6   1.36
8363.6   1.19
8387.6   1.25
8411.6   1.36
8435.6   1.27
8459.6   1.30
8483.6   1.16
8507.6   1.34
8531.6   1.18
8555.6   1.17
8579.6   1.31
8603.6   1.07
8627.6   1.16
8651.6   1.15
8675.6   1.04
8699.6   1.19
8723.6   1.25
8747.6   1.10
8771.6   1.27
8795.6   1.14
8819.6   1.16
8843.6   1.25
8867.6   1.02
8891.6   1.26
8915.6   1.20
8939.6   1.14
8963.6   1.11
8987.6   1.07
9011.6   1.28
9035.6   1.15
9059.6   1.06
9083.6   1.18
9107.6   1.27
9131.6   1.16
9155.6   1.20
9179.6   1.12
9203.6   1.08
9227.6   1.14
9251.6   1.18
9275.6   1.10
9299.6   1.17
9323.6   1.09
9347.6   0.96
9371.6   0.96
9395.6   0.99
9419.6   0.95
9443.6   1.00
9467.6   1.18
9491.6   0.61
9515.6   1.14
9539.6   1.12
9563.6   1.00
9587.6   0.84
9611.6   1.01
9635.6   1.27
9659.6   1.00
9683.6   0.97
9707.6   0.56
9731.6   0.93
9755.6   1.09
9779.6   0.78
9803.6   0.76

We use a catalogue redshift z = 0.21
